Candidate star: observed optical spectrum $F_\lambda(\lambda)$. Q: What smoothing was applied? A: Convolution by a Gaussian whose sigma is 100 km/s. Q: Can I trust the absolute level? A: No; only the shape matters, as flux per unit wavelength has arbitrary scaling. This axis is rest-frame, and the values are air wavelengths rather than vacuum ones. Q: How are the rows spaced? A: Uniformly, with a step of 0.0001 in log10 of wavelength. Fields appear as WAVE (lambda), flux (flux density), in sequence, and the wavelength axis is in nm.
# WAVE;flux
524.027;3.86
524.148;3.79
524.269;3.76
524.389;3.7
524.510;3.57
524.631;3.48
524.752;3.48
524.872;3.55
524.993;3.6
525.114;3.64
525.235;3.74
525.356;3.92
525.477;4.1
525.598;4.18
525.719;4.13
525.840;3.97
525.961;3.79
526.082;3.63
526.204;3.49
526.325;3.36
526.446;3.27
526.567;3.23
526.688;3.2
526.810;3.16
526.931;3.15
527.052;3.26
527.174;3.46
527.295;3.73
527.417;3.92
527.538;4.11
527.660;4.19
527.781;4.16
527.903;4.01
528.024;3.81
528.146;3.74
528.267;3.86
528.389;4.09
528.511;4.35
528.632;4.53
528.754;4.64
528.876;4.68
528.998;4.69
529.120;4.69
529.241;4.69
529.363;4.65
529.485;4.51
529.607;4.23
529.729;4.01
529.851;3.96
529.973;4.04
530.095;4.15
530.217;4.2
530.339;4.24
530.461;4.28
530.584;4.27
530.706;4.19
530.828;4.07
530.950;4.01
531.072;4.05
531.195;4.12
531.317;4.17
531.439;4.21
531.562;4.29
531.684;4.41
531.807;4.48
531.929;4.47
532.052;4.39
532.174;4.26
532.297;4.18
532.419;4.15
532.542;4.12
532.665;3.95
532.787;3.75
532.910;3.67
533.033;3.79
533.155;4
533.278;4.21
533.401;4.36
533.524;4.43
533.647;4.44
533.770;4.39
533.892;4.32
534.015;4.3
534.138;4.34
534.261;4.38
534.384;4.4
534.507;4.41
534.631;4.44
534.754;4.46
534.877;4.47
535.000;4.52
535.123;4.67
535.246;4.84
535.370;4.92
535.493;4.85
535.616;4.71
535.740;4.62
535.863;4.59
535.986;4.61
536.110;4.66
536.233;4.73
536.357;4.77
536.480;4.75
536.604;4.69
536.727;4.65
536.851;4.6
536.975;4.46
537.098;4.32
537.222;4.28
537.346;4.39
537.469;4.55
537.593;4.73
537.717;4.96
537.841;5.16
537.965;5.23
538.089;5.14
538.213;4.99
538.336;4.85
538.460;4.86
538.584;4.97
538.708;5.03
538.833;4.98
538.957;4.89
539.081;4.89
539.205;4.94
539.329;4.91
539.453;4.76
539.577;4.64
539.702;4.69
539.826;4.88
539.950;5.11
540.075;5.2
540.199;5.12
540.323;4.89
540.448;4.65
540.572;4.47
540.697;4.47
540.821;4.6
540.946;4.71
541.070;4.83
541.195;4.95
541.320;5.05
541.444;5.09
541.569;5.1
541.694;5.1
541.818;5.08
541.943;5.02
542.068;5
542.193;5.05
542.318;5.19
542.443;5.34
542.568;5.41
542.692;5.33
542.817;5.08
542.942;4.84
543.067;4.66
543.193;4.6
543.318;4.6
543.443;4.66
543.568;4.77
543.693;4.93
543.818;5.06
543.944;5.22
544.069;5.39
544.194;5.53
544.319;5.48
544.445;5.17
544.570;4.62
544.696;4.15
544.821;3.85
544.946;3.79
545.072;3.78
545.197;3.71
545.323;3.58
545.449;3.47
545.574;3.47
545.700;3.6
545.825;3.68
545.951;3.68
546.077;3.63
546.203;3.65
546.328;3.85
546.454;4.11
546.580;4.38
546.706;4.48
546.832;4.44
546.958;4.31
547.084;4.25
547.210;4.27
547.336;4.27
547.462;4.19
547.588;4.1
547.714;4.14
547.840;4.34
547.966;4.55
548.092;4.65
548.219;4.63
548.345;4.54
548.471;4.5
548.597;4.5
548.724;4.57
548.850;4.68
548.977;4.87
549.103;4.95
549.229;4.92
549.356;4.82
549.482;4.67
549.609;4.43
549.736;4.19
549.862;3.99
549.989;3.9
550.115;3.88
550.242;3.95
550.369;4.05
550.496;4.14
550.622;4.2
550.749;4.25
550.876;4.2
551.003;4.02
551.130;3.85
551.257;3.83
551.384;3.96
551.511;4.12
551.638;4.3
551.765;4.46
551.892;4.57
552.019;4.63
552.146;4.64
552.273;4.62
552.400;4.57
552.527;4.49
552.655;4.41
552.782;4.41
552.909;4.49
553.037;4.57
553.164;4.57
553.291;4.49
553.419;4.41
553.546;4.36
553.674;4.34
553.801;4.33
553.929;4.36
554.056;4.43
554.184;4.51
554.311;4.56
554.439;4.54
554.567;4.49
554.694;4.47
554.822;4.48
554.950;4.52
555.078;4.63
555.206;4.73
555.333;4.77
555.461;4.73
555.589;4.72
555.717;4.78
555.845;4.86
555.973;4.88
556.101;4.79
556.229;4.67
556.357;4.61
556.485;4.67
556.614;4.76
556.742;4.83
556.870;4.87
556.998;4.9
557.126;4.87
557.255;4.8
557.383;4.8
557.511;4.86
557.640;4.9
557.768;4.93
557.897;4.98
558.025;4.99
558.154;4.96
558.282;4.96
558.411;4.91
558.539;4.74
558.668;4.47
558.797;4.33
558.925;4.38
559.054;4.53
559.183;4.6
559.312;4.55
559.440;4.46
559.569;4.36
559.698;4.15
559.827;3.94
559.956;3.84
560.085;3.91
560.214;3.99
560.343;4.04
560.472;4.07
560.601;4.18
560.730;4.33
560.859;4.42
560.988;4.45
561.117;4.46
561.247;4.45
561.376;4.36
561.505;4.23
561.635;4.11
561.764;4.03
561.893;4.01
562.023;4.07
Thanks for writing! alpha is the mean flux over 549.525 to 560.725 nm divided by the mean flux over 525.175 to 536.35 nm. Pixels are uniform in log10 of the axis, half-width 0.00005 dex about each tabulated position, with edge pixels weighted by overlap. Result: 1.07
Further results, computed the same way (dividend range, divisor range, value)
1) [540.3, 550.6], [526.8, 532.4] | 1.09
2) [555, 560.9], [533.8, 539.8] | 0.98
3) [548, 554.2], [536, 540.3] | 0.91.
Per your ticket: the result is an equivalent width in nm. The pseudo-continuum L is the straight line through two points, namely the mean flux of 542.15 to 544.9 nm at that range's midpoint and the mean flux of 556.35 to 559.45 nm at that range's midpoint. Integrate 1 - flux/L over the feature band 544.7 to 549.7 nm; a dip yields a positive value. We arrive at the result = 0.70 nm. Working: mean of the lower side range 4.94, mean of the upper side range 4.75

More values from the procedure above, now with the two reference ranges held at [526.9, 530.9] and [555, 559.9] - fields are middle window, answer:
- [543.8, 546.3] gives 0.14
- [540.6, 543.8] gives -0.39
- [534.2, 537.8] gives -0.27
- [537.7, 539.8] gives -0.29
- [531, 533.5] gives 0.03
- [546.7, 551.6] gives 0.23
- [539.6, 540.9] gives -0.13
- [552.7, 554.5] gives 0.07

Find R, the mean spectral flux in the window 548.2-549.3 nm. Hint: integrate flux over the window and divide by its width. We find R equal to 4.69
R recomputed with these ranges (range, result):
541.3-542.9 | 5.14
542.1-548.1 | 4.44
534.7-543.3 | 4.83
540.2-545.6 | 4.75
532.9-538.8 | 4.59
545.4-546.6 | 3.73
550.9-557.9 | 4.56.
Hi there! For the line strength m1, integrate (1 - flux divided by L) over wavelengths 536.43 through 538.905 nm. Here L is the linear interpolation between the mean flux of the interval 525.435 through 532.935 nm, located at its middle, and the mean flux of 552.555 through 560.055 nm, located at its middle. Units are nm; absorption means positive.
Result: -0.33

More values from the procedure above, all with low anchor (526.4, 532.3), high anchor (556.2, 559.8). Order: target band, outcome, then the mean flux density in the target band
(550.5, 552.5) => 0.12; 4.28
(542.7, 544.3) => -0.21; 4.97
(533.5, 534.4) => -0.04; 4.37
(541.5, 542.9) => -0.25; 5.15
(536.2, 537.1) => -0.08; 4.64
